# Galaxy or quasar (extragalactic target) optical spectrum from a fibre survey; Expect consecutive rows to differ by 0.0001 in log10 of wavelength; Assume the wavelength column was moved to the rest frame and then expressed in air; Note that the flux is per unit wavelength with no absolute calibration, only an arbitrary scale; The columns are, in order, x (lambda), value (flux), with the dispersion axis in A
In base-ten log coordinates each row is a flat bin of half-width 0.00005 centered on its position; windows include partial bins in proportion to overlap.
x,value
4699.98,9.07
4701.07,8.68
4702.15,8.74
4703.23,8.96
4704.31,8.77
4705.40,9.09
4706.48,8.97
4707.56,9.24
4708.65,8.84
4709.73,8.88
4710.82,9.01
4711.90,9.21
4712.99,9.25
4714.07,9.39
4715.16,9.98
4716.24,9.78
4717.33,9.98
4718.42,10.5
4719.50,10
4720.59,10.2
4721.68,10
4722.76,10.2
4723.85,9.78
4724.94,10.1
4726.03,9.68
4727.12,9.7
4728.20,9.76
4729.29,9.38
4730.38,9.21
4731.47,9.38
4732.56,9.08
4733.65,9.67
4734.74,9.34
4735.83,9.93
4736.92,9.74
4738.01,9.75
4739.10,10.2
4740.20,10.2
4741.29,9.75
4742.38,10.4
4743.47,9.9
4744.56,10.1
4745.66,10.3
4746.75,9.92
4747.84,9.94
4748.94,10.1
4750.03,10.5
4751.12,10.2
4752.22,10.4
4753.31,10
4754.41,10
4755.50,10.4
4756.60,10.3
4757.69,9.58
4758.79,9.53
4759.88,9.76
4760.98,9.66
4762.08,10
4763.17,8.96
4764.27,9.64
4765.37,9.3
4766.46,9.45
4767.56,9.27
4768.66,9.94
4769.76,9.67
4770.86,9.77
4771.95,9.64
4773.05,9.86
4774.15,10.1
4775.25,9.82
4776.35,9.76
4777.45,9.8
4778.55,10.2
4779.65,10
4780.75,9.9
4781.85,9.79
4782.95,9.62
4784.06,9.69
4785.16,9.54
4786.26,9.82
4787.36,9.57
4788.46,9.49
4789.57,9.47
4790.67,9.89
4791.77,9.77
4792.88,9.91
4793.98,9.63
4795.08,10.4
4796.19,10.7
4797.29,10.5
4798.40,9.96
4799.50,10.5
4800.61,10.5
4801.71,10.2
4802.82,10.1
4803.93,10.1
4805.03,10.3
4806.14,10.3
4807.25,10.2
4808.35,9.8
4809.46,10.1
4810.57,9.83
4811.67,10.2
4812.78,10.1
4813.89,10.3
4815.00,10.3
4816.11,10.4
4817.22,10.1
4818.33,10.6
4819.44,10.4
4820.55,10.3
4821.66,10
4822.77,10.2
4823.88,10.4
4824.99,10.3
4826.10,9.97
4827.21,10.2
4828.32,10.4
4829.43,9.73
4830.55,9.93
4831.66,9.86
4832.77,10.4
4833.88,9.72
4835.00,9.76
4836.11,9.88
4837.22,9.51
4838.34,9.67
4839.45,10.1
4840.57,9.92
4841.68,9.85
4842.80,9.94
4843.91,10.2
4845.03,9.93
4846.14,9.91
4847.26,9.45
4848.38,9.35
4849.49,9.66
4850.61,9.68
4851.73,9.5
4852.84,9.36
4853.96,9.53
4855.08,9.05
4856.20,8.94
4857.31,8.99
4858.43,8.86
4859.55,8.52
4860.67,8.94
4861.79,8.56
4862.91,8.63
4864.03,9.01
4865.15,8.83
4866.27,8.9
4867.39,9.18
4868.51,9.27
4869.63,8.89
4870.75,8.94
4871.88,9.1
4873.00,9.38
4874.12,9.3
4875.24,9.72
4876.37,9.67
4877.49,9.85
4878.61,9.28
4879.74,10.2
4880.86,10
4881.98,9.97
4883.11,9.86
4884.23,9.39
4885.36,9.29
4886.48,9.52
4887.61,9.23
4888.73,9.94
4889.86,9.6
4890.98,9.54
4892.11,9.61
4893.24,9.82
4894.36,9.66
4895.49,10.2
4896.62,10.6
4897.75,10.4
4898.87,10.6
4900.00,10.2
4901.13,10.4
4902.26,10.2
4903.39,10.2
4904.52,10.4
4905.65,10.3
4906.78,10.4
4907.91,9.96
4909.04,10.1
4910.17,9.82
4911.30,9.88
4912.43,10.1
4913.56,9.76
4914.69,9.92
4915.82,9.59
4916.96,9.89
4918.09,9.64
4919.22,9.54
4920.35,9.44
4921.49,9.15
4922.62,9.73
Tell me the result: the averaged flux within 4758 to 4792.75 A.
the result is 9.7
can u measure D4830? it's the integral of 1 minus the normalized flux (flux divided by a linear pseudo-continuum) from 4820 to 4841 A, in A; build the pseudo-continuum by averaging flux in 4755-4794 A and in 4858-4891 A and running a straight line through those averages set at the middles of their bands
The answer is -1.1 A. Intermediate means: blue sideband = 9.74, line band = 10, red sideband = 9.31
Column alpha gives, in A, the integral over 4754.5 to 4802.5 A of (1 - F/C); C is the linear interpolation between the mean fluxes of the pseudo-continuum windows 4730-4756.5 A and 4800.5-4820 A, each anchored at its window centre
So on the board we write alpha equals 1.1 A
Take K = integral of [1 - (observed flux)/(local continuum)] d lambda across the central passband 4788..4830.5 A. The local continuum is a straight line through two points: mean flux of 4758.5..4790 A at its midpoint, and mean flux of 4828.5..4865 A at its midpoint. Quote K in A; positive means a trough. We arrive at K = -2.4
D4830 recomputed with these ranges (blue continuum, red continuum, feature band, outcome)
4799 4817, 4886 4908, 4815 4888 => 3.6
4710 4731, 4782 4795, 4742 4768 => -0.5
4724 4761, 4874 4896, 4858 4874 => 1.3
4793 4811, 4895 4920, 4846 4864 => 1.7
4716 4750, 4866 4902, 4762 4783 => 0.2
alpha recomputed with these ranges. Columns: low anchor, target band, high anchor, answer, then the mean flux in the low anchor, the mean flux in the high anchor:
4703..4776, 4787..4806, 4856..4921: -0.7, 9.73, 9.62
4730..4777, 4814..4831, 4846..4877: -1.5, 9.83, 9.17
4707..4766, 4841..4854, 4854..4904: -0.2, 9.78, 9.51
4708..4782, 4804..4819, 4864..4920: -0.6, 9.79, 9.75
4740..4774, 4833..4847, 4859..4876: -1.0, 9.89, 9.02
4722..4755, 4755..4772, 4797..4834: 0.5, 9.89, 10.2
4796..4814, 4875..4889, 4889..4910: 0.6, 10.2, 10.1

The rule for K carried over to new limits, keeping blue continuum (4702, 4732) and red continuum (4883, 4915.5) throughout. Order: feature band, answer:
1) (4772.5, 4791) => -0.2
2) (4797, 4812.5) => -0.7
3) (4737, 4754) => -0.9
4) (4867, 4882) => 0.7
